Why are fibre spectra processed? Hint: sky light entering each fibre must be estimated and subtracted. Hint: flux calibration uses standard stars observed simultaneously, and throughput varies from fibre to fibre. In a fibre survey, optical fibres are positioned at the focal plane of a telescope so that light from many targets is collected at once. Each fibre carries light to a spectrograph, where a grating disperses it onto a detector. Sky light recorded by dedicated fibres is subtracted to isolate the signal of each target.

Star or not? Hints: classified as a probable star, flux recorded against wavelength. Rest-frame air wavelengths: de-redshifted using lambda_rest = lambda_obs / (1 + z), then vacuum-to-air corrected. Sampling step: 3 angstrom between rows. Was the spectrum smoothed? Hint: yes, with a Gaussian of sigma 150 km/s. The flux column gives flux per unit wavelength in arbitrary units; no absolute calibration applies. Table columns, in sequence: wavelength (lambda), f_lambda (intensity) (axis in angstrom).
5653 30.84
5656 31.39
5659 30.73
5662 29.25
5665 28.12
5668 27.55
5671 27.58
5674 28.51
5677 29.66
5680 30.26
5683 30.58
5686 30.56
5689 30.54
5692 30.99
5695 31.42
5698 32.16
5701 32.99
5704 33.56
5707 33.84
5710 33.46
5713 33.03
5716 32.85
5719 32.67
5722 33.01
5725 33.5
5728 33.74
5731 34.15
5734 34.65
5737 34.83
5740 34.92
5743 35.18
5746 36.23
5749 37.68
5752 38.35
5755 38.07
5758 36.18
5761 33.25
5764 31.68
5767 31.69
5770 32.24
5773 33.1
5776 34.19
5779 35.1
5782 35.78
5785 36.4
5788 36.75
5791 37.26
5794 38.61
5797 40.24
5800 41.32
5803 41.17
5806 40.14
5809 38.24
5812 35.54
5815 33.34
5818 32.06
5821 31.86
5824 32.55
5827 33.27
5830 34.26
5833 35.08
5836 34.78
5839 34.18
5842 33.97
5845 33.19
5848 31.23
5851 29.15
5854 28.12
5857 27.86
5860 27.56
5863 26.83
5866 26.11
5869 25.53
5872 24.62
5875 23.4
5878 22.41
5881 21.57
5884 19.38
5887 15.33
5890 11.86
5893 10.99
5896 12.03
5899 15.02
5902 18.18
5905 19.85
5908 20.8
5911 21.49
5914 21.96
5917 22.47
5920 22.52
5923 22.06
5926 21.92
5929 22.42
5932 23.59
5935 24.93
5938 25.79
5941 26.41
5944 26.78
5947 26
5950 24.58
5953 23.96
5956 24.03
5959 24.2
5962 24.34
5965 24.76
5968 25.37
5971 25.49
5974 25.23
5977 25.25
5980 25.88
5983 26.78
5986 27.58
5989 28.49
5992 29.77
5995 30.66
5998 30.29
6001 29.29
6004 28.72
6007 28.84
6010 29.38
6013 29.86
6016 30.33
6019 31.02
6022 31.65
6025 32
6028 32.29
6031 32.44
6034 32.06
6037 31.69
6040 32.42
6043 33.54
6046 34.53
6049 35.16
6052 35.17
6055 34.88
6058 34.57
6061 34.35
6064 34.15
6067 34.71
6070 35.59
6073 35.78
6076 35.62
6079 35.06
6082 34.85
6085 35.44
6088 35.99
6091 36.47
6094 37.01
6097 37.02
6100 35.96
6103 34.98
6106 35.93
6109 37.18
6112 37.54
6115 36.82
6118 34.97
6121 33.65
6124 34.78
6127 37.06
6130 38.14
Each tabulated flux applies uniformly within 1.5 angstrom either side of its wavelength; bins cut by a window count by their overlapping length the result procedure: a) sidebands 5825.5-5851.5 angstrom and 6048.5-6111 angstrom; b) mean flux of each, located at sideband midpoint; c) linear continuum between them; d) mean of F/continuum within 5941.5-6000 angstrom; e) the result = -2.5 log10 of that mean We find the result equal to 0.30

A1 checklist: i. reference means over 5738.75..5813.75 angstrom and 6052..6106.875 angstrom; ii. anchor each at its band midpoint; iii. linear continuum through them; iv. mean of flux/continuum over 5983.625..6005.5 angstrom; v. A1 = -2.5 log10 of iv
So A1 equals 0.220 mag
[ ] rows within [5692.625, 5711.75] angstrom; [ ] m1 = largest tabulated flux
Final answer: 33.84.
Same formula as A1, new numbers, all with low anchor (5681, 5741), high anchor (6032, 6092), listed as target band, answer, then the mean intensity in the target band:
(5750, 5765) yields -0.08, 35.7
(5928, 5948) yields 0.32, 25.2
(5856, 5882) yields 0.32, 25.1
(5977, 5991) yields 0.25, 27.1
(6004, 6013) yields 0.18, 29.2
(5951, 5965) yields 0.37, 24.2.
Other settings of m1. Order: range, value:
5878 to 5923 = 22.52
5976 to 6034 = 32.44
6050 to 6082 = 35.78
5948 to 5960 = 24.58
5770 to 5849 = 41.32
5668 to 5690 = 30.58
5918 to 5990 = 28.49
